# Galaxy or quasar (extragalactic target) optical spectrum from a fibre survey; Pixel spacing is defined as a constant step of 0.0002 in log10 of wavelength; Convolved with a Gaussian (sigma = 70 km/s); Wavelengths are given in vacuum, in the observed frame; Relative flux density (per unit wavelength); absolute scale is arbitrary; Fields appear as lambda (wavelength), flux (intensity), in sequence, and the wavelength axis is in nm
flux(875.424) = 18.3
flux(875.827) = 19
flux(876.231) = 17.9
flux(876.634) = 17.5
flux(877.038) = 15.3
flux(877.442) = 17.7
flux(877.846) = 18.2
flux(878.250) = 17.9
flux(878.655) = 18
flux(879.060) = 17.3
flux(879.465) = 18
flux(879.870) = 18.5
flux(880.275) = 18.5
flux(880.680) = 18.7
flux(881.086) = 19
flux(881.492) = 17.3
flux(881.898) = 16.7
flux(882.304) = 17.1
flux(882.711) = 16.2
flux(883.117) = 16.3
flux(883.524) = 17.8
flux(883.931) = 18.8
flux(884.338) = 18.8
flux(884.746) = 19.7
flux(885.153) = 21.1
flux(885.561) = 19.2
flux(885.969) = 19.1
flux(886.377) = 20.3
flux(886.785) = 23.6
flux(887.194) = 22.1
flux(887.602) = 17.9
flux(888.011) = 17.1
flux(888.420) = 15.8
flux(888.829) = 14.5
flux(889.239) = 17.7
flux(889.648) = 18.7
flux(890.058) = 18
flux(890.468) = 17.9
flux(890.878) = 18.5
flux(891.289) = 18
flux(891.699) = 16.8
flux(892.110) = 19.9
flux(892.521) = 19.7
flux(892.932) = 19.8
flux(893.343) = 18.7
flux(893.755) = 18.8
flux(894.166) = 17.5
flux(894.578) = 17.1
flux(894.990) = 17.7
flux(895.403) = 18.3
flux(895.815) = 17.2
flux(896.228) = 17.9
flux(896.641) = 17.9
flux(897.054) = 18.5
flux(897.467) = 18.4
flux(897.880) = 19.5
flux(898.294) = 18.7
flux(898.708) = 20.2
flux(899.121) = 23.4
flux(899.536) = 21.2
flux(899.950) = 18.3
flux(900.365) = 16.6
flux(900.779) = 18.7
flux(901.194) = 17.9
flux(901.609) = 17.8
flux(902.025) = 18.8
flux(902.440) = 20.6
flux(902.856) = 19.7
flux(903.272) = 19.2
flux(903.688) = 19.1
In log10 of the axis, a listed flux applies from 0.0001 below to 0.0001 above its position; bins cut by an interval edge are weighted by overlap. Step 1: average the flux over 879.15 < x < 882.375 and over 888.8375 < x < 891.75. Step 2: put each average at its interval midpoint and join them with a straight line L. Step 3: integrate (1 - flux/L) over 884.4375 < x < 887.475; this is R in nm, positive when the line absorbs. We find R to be -0.46 nm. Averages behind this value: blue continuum 18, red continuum 17.8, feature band 20.6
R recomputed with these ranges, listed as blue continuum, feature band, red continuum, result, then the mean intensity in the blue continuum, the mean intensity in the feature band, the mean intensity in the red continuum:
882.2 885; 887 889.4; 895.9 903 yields 0.10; 17.9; 17.5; 19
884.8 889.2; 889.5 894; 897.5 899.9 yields 0.22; 19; 18.6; 20.3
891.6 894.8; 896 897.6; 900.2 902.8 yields 0.03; 18.6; 18.1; 18.5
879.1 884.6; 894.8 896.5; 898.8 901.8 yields 0.10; 17.8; 17.8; 19.2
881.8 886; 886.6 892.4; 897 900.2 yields 0.16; 18.3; 18.3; 19.8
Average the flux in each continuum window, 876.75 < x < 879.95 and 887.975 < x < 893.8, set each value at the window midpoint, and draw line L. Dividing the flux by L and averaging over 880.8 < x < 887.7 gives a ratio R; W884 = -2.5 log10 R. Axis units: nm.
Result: -0.07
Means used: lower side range 17.6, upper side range 18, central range 18.9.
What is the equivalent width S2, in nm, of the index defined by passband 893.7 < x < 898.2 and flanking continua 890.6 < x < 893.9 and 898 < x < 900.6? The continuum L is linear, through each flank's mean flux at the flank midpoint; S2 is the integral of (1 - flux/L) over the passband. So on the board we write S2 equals 0.28 nm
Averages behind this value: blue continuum 18.8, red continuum 19.7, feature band 18.1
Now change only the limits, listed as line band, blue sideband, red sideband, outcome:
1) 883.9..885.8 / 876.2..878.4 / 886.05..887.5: 0.098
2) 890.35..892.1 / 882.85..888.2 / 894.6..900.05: 0.103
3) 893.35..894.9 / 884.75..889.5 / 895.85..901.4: 0.087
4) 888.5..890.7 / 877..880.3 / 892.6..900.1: 0.139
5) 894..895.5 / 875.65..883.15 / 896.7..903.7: 0.094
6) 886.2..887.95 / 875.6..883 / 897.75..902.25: -0.231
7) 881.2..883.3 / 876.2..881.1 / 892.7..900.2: 0.142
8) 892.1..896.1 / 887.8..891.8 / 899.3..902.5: -0.123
